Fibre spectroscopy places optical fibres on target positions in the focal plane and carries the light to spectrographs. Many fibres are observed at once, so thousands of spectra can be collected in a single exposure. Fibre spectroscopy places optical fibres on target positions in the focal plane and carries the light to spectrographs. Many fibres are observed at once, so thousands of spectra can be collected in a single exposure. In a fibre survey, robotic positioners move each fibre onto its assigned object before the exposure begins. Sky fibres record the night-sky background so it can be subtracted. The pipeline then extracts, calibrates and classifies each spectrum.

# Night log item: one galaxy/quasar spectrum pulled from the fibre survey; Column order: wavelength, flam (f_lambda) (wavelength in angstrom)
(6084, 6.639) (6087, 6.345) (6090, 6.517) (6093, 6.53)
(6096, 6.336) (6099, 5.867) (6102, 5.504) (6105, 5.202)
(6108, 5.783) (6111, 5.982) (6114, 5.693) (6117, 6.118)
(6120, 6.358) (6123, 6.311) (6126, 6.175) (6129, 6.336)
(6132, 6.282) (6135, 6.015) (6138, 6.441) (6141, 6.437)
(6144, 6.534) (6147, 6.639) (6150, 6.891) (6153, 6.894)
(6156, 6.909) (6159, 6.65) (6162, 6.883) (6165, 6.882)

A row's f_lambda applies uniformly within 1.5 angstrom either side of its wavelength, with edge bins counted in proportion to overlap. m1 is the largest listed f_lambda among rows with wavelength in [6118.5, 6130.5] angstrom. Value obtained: 6.358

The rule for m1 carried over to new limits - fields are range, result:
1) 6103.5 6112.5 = 5.982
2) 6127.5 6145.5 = 6.534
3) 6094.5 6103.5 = 6.336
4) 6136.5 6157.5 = 6.909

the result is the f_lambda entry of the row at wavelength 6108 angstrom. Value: 5.783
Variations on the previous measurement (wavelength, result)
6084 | 6.639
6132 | 6.282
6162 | 6.883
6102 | 5.504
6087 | 6.345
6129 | 6.336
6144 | 6.534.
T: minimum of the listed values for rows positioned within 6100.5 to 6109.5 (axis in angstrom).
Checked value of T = 5.202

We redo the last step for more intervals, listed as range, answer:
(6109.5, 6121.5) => 5.693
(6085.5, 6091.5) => 6.345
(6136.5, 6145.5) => 6.437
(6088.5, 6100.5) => 5.867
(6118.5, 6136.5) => 6.015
